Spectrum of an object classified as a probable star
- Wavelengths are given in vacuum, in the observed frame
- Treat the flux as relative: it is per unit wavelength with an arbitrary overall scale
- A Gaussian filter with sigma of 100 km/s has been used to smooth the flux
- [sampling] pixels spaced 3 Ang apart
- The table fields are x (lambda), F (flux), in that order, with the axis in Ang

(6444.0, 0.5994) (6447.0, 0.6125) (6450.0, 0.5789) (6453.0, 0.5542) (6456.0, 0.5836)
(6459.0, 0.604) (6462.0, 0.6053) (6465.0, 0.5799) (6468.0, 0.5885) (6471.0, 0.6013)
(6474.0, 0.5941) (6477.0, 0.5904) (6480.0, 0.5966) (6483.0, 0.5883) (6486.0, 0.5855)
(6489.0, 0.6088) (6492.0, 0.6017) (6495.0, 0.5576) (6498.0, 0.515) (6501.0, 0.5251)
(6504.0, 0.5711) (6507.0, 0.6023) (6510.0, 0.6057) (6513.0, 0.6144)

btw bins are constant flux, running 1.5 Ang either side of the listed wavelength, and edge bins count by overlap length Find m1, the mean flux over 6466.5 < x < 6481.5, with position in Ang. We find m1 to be 0.594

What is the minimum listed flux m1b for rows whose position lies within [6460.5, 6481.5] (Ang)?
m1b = 0.5799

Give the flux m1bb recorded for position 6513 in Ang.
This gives 0.6144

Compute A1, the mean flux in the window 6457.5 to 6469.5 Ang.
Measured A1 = 0.594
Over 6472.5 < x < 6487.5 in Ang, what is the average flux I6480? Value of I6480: 0.591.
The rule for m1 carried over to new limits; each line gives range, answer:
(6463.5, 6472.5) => 0.59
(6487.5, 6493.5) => 0.605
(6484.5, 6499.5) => 0.574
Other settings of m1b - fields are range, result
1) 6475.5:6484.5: 0.5883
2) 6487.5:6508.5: 0.515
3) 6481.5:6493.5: 0.5855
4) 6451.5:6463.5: 0.5542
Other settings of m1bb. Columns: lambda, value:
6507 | 0.6023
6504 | 0.5711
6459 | 0.604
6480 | 0.5966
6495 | 0.5576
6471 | 0.6013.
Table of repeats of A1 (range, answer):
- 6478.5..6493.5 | 0.596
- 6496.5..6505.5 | 0.537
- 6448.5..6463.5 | 0.585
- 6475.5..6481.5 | 0.594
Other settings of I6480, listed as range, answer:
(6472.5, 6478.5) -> 0.592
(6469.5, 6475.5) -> 0.598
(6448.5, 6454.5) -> 0.567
